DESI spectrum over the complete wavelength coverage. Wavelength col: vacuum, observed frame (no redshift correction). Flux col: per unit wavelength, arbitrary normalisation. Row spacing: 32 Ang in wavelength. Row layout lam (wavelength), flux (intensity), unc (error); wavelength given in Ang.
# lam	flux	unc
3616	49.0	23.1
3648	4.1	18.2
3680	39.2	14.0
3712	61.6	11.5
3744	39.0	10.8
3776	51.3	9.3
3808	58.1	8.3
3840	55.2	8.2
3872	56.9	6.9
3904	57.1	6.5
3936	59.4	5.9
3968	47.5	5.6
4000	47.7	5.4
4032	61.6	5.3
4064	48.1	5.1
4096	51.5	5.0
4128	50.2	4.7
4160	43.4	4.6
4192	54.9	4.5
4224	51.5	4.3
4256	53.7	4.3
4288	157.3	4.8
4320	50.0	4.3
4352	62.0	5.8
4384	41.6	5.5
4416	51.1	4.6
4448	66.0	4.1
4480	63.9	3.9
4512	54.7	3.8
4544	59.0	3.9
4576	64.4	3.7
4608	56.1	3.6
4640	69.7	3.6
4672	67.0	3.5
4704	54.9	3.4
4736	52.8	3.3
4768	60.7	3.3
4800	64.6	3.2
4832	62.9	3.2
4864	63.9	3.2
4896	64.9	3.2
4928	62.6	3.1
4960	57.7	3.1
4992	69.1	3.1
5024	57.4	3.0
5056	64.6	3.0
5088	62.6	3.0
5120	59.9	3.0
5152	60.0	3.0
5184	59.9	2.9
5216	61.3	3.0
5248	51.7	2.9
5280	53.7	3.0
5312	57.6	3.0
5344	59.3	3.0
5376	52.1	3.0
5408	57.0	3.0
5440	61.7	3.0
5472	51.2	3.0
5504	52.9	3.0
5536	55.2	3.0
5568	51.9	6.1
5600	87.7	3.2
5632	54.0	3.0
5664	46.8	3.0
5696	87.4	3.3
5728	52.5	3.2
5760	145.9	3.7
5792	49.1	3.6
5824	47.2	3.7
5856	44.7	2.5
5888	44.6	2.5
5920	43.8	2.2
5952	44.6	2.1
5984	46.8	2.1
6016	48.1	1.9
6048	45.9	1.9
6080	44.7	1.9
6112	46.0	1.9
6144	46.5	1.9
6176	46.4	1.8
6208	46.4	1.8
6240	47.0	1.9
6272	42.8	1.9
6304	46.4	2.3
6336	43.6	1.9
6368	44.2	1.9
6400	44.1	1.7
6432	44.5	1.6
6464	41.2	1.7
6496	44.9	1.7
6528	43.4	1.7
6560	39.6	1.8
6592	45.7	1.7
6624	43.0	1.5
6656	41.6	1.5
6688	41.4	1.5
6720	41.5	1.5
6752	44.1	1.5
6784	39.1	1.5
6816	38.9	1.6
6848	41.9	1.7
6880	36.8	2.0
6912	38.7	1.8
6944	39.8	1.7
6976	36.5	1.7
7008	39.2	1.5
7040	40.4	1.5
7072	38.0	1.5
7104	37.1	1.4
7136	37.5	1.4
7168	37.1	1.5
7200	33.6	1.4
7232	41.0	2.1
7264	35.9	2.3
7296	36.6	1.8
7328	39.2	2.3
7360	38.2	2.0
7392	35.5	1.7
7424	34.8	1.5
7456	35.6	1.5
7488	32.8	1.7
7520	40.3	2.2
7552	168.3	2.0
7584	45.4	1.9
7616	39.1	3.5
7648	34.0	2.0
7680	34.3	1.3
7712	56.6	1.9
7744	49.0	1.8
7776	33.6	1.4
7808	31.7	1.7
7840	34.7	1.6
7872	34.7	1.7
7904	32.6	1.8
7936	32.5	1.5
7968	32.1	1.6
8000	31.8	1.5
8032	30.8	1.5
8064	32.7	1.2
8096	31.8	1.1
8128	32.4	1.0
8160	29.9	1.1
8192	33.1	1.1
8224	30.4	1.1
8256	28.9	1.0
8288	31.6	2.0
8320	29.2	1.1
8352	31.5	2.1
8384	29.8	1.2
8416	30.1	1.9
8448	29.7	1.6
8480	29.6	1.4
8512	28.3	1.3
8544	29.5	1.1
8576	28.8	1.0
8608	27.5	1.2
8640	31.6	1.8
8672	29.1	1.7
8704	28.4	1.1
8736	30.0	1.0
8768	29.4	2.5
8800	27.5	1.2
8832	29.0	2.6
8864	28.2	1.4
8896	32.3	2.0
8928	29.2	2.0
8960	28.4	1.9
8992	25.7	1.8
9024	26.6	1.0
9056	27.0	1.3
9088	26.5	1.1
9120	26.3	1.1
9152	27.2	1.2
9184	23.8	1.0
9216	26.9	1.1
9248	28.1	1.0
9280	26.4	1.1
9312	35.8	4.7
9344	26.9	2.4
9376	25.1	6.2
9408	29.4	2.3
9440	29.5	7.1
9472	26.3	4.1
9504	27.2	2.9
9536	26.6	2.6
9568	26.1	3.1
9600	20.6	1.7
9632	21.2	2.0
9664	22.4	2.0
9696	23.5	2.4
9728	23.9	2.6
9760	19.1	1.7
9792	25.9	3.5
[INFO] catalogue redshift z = 0.15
